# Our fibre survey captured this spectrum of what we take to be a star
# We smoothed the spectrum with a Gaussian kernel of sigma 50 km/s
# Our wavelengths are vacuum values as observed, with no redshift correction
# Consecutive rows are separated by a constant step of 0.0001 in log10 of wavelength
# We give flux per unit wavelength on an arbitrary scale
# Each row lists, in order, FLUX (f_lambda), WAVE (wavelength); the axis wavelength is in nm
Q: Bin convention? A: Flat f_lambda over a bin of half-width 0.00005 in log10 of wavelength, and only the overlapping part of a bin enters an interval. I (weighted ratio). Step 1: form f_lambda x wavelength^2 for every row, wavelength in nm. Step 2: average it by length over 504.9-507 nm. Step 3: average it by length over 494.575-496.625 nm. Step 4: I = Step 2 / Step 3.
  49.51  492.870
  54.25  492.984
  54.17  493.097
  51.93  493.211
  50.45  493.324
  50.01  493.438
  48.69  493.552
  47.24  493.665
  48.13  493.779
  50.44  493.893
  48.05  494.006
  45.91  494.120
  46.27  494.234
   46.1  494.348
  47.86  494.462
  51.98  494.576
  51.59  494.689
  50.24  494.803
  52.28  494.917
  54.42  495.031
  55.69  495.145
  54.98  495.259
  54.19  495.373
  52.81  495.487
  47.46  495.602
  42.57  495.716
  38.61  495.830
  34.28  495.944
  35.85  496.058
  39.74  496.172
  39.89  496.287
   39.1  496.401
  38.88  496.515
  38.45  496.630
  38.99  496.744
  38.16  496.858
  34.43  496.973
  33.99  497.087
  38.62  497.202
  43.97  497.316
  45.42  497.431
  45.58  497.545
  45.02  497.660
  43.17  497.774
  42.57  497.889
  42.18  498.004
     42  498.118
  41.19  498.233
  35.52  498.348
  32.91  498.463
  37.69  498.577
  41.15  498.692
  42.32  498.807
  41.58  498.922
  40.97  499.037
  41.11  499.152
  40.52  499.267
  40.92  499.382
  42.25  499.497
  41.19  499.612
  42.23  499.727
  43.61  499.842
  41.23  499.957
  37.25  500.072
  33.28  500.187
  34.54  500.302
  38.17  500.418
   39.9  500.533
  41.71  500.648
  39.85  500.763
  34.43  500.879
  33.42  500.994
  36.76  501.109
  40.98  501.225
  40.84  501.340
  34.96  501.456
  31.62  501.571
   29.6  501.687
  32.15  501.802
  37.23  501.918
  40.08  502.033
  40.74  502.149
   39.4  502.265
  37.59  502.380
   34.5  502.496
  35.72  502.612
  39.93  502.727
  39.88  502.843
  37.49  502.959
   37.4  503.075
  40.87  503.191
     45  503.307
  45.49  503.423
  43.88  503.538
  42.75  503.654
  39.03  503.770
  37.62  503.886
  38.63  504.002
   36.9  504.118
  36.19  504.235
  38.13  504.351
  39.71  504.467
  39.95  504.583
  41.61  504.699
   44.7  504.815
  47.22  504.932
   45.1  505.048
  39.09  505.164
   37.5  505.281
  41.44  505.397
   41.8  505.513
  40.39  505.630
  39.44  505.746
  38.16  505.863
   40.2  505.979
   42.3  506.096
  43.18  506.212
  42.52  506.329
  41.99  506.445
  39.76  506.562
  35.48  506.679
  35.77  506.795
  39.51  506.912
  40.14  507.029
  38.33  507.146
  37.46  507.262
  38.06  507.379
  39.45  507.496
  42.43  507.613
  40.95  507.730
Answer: 0.92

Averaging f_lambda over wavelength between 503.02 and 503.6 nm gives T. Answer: 42.6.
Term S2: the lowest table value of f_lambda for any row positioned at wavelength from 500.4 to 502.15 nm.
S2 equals 29.6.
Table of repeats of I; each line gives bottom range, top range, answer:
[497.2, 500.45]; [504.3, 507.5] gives 1.02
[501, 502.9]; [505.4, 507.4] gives 1.10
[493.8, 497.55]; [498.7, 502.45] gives 0.88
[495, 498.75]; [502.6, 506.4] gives 1.00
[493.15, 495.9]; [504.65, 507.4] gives 0.86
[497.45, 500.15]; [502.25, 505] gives 0.99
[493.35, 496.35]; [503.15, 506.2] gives 0.90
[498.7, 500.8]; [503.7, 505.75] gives 1.02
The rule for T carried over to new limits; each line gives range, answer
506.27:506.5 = 42.3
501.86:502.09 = 38.7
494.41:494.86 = 50.5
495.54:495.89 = 42.9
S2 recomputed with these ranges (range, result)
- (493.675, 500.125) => 32.91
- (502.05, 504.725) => 34.5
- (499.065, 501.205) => 33.28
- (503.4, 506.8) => 35.48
